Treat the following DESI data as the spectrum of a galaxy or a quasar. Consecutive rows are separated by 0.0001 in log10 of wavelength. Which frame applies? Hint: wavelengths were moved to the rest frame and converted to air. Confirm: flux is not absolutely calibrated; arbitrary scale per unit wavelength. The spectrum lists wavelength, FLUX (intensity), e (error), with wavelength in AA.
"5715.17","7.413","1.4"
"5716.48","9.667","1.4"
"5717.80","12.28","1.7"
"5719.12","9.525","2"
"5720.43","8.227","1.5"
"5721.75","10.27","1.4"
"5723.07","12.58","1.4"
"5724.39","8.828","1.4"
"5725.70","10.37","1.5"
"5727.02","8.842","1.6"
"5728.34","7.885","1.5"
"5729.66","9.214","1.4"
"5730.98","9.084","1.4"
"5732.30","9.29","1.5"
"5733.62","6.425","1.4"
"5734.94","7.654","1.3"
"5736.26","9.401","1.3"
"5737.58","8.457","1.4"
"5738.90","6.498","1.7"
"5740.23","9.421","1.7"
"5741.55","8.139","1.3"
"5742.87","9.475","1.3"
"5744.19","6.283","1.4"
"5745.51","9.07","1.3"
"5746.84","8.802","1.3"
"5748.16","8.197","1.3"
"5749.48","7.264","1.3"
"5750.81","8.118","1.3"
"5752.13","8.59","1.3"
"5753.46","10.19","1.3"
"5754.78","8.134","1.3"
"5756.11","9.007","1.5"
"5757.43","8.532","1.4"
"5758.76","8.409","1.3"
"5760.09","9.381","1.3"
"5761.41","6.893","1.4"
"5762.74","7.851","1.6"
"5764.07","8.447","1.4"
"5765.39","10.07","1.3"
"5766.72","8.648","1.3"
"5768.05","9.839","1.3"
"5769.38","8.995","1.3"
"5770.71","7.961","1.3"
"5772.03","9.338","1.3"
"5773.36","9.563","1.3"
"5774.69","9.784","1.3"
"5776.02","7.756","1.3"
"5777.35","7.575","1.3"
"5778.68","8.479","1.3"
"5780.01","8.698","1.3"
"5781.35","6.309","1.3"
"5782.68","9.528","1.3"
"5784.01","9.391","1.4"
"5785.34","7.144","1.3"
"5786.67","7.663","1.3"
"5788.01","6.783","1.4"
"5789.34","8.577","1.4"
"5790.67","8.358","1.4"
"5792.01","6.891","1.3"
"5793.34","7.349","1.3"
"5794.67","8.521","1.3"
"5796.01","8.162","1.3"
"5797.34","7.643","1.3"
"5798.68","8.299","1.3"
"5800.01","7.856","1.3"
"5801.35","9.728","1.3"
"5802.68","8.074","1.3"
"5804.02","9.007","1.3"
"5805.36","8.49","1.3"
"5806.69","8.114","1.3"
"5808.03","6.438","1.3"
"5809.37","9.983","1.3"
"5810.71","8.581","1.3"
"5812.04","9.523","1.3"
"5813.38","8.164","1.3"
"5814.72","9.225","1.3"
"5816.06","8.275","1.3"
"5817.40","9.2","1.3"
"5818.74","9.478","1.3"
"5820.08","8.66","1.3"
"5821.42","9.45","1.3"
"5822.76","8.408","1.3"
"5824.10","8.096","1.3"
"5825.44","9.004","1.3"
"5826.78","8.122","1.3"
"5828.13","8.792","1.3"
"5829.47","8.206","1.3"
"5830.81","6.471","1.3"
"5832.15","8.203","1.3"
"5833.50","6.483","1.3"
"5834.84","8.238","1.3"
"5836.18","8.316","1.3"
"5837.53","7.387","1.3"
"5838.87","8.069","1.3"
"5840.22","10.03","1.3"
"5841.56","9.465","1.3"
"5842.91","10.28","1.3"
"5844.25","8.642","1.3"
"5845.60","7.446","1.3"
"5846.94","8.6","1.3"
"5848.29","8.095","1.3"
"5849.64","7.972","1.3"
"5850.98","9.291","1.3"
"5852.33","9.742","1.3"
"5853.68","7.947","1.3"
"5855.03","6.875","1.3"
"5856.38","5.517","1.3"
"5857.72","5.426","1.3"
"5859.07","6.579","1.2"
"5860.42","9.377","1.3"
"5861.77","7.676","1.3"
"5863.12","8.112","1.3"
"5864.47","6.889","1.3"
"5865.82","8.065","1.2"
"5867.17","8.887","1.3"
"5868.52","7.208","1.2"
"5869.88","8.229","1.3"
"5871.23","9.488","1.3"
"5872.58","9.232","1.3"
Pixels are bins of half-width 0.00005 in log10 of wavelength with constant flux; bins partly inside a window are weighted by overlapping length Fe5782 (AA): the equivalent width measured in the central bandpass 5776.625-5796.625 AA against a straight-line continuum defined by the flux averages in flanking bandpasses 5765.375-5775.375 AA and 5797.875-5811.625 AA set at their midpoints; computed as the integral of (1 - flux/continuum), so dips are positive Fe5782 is 2.0 AA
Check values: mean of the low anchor 9.22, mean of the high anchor 8.47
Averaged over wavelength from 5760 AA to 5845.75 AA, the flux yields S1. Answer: 8.43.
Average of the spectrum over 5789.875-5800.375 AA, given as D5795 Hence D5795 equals 7.9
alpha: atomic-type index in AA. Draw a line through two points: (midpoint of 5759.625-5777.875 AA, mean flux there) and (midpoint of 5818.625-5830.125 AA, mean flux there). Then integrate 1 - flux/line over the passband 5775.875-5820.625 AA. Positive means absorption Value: 2.0 AA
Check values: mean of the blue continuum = 8.73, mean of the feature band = 8.3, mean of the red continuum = 8.65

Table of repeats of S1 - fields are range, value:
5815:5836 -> 8.36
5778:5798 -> 7.97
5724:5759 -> 8.5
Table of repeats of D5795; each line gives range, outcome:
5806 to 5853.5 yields 8.52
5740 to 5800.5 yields 8.37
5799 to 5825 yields 8.67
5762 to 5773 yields 8.9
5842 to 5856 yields 8.44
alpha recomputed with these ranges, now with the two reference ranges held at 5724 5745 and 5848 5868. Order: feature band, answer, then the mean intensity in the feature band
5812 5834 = -1.34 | 8.44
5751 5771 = -1.02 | 8.73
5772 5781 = -0.43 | 8.61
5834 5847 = -1.27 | 8.63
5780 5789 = 0.30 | 7.89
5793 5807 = -0.41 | 8.32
